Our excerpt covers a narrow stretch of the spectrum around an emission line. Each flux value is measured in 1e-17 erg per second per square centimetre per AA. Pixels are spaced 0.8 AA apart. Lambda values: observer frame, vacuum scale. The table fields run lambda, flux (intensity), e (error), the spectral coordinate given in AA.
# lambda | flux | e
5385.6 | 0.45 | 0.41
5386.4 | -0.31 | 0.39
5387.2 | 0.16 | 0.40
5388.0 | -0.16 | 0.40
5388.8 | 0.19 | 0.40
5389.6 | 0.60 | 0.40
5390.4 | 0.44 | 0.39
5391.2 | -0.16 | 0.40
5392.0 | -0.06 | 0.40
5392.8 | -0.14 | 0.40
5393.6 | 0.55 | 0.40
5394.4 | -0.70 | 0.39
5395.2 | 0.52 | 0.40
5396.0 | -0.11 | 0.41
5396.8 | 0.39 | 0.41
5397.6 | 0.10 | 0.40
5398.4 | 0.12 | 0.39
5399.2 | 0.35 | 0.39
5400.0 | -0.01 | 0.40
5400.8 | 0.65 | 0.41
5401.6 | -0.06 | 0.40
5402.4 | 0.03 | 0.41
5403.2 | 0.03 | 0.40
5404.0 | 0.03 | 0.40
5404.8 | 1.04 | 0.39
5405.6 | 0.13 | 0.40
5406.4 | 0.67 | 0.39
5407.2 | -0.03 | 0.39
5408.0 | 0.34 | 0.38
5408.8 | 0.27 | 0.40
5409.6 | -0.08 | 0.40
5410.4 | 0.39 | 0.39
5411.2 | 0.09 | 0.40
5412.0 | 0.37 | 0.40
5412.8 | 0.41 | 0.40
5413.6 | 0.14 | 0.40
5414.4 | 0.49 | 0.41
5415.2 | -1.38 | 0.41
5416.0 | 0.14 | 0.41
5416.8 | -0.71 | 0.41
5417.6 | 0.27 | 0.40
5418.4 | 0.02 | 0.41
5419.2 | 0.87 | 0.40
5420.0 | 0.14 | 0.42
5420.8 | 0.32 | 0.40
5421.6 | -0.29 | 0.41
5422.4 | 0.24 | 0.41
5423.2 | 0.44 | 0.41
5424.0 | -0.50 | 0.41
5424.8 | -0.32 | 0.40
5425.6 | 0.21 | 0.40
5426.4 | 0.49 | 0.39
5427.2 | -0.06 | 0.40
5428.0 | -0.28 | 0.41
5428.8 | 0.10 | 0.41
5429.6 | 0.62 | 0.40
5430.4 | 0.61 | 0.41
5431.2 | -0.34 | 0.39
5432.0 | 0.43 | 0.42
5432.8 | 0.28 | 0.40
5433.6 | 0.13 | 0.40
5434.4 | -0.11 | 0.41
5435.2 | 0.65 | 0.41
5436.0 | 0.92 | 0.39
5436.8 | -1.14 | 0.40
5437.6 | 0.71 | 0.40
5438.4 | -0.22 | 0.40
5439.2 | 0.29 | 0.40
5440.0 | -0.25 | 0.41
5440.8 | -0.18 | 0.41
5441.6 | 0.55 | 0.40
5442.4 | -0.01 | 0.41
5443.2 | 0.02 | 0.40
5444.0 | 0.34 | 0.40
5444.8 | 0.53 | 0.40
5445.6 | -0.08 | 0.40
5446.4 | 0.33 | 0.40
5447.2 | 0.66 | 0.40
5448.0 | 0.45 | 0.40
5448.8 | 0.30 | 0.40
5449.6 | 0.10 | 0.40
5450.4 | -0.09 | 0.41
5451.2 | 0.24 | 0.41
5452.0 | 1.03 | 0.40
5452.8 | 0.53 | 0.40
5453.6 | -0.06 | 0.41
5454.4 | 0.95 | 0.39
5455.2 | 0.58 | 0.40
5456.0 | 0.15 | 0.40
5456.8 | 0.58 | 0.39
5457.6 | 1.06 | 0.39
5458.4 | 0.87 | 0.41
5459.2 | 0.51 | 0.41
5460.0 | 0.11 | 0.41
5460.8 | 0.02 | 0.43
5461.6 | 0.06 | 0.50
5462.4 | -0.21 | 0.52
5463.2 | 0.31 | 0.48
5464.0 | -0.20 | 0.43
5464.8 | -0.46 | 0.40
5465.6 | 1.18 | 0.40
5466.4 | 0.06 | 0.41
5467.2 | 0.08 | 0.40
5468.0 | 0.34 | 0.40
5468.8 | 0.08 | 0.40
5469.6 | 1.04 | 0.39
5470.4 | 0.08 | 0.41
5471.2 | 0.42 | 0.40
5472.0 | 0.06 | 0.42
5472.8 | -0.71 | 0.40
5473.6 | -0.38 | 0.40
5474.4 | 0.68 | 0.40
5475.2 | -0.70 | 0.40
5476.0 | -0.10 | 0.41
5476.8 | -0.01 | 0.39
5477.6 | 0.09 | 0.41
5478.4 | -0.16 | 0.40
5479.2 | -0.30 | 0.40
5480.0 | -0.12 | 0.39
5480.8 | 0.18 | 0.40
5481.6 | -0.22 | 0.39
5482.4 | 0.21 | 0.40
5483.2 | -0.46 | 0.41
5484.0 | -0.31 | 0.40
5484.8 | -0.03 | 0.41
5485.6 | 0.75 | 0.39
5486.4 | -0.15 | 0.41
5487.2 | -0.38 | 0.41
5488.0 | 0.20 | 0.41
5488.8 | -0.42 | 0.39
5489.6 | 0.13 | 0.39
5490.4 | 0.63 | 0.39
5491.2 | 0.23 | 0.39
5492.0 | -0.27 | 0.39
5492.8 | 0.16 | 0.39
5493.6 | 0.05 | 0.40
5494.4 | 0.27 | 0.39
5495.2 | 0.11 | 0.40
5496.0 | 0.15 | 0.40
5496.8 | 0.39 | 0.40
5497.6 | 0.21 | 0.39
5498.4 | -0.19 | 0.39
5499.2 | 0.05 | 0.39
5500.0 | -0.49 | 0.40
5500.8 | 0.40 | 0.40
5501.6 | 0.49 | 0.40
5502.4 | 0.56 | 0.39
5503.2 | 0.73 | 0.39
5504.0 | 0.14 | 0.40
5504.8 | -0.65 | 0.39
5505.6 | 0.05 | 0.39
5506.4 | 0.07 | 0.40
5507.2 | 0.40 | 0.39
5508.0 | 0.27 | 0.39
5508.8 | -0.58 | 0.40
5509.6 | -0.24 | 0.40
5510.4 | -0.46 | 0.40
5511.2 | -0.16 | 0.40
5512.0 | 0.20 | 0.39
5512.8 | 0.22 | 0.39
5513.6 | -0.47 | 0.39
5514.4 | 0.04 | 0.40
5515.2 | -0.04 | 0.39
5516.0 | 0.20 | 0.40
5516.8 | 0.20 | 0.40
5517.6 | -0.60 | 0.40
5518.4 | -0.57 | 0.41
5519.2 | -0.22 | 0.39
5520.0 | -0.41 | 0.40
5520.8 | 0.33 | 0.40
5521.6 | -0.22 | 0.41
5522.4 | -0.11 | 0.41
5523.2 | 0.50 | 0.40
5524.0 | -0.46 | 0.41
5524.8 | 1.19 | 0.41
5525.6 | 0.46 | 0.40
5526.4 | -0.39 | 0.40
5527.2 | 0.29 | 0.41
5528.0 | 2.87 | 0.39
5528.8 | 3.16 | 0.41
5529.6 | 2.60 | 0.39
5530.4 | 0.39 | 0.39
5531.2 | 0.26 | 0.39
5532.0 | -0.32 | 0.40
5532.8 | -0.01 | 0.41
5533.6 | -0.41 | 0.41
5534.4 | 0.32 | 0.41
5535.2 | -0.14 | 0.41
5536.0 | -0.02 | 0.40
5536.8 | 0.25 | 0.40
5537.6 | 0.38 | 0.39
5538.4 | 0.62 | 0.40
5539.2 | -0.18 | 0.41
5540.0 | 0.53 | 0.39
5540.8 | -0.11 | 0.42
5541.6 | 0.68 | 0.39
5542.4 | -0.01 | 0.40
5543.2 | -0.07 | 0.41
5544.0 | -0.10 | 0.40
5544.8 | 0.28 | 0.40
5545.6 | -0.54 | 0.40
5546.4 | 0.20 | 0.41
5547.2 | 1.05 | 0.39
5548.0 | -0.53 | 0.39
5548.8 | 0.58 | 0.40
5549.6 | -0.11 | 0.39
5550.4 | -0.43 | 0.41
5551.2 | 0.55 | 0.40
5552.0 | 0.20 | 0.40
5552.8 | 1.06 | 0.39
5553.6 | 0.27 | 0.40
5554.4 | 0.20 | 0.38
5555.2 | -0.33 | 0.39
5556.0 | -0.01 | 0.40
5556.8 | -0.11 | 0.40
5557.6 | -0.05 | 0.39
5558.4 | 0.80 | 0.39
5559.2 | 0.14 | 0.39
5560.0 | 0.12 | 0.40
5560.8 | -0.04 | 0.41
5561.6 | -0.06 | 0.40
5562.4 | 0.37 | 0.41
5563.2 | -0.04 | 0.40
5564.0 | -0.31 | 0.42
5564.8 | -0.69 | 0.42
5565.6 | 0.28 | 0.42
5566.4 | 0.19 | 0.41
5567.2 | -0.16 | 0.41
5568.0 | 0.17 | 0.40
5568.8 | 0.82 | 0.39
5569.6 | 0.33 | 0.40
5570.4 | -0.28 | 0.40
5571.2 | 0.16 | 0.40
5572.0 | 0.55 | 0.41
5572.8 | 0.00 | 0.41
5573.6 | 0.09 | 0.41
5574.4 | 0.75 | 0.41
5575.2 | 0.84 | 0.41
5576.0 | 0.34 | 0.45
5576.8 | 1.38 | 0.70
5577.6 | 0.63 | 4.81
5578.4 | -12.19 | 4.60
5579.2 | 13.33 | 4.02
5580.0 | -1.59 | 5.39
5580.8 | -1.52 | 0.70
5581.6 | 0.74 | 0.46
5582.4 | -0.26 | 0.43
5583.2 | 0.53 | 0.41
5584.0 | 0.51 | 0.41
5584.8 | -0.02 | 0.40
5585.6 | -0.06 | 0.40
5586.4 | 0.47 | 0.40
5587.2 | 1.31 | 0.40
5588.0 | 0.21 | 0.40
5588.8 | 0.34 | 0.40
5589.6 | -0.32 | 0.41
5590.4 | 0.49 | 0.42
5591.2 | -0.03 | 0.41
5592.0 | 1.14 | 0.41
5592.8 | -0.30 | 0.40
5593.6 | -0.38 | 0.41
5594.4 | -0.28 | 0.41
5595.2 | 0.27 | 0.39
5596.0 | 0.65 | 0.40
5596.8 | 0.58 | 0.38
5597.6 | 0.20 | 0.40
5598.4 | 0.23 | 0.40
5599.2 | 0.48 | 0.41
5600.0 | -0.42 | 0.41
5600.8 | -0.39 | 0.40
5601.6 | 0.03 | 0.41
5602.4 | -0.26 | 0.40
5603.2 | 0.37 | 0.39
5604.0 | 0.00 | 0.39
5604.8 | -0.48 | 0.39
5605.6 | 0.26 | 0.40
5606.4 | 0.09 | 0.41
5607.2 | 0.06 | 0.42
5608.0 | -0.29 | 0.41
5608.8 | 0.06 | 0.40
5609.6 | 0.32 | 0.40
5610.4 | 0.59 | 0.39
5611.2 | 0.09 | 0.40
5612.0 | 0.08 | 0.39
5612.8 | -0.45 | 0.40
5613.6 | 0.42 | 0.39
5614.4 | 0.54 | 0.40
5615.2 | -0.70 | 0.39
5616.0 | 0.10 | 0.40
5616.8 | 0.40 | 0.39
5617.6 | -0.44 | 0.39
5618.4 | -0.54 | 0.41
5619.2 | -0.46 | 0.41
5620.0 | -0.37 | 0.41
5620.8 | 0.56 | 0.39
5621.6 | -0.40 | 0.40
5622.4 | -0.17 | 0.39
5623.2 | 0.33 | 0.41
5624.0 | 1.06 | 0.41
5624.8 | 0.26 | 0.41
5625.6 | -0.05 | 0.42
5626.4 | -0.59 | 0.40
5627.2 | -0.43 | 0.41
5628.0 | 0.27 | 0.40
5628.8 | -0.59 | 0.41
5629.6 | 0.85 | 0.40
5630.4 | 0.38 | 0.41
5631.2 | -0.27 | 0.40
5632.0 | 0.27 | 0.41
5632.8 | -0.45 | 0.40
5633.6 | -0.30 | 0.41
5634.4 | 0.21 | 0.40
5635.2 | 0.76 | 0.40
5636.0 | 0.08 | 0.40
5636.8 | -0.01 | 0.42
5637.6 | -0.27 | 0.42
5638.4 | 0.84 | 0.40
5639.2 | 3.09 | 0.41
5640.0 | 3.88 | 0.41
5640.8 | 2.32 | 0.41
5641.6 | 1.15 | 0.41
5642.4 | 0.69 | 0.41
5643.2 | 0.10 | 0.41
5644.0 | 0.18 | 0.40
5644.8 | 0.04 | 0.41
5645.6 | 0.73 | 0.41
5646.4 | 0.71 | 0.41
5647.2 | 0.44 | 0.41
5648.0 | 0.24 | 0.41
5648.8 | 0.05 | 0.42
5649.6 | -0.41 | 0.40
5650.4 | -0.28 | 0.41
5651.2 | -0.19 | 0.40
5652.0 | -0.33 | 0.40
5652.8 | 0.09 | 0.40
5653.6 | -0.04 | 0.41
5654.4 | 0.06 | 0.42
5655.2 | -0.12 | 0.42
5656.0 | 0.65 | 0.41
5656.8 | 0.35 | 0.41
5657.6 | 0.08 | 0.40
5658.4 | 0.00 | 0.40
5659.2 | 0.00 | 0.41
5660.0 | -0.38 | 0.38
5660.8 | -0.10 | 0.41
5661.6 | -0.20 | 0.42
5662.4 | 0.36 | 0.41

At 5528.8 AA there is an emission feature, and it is H-beta 4861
